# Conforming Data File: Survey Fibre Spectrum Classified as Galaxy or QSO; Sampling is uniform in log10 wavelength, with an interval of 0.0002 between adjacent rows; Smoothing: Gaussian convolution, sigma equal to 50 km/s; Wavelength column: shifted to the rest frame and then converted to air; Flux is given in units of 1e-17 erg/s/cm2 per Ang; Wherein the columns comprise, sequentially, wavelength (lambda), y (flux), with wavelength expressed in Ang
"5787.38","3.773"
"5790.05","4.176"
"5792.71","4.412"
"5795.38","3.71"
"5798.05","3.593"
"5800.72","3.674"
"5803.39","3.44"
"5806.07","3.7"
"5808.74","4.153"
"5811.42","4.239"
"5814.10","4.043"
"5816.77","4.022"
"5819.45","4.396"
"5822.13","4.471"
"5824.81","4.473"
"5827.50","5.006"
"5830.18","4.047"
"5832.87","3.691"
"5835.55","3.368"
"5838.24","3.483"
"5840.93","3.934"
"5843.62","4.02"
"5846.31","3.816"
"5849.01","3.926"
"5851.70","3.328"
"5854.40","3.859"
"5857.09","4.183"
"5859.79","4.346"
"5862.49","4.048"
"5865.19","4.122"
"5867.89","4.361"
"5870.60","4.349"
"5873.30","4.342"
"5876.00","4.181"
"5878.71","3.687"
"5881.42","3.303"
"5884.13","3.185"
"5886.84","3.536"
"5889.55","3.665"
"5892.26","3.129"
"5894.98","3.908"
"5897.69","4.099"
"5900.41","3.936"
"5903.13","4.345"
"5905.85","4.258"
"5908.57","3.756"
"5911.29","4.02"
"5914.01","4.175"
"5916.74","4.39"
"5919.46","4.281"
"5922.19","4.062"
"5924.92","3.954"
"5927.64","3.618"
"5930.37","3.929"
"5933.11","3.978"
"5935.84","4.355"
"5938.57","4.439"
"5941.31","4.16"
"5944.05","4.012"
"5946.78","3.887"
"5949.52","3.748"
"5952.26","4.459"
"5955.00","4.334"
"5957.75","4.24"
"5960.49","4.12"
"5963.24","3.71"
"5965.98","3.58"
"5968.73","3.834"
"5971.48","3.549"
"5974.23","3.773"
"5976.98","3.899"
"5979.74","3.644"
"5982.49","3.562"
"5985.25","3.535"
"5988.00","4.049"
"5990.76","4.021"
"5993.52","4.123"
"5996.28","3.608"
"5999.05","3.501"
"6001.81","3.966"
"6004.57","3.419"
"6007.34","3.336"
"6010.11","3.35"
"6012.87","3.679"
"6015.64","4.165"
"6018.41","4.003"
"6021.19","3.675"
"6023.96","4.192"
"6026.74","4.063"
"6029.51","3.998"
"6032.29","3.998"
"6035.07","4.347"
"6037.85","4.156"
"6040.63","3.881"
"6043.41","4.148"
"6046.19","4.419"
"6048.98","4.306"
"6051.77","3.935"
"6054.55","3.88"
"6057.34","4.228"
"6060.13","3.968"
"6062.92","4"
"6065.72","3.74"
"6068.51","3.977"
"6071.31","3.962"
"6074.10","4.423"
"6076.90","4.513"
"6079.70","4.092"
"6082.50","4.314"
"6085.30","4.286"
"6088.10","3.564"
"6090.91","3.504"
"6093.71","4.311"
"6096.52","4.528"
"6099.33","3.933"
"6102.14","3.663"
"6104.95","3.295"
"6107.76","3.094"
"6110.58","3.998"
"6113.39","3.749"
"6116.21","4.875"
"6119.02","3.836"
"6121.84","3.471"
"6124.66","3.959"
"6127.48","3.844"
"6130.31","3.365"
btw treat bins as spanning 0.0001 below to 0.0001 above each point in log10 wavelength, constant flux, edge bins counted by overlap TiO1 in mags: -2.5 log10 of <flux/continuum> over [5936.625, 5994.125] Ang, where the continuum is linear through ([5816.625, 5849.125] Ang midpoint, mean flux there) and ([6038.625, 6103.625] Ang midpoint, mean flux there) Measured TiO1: 0.03 mag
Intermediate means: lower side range 4.05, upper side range 4.07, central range 3.94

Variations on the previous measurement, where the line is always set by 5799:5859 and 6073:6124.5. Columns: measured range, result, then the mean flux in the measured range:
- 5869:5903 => 0.05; 3.8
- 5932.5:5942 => -0.08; 4.26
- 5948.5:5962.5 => -0.05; 4.17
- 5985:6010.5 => 0.07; 3.71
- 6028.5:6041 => -0.03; 4.09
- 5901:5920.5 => -0.05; 4.16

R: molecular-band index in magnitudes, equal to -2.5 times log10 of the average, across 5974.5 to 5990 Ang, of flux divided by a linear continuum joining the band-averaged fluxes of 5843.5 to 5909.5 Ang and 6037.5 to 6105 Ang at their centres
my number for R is 0.07 mag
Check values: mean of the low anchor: 3.91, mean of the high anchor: 4.05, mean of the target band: 3.75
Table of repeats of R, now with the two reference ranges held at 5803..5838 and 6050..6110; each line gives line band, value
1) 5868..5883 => 0.02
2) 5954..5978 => 0.04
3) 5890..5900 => 0.09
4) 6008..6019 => 0.07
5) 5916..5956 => -0.02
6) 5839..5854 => 0.08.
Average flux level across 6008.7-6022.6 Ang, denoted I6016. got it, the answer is 3.78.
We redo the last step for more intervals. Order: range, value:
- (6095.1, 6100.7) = 4.23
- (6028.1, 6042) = 4.08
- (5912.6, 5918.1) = 4.28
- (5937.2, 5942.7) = 4.3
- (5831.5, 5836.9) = 3.53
